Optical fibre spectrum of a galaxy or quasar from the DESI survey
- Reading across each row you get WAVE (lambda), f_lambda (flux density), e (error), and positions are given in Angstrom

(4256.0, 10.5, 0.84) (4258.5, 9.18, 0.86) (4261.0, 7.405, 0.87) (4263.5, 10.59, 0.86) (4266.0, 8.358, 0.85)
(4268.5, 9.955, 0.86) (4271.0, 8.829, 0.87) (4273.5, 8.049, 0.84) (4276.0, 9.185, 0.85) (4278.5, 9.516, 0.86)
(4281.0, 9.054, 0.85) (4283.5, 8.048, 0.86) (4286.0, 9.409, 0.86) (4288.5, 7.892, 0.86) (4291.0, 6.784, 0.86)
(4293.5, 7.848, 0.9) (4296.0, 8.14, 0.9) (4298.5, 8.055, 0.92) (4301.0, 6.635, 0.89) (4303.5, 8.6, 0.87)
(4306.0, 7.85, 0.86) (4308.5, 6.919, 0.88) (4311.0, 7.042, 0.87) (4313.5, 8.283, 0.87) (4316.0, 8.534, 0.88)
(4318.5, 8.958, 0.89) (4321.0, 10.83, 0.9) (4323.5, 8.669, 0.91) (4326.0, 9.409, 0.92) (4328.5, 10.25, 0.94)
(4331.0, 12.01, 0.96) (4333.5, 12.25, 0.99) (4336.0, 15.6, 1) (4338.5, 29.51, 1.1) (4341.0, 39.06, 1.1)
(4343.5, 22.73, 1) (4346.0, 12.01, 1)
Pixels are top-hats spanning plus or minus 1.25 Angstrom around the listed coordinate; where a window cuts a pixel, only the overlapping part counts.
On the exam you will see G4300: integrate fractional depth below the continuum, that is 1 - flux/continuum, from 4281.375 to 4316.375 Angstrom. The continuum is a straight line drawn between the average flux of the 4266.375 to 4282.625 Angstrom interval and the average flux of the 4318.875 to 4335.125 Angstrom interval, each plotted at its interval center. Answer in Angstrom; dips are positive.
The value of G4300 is 6.72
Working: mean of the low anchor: 9.03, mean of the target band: 7.87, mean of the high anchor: 10.6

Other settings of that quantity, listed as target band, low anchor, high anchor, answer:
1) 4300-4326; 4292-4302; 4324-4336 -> 3.1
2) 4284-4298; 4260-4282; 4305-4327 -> 1.2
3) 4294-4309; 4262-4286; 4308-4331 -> 2.1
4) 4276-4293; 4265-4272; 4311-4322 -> 1.0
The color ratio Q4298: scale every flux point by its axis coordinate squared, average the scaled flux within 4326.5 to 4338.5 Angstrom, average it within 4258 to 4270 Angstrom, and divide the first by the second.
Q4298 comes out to 1.60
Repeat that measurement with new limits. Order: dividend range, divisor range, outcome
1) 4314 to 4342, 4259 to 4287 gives 1.68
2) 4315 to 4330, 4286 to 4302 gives 1.25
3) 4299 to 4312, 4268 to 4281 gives 0.84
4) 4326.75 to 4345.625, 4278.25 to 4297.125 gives 2.42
